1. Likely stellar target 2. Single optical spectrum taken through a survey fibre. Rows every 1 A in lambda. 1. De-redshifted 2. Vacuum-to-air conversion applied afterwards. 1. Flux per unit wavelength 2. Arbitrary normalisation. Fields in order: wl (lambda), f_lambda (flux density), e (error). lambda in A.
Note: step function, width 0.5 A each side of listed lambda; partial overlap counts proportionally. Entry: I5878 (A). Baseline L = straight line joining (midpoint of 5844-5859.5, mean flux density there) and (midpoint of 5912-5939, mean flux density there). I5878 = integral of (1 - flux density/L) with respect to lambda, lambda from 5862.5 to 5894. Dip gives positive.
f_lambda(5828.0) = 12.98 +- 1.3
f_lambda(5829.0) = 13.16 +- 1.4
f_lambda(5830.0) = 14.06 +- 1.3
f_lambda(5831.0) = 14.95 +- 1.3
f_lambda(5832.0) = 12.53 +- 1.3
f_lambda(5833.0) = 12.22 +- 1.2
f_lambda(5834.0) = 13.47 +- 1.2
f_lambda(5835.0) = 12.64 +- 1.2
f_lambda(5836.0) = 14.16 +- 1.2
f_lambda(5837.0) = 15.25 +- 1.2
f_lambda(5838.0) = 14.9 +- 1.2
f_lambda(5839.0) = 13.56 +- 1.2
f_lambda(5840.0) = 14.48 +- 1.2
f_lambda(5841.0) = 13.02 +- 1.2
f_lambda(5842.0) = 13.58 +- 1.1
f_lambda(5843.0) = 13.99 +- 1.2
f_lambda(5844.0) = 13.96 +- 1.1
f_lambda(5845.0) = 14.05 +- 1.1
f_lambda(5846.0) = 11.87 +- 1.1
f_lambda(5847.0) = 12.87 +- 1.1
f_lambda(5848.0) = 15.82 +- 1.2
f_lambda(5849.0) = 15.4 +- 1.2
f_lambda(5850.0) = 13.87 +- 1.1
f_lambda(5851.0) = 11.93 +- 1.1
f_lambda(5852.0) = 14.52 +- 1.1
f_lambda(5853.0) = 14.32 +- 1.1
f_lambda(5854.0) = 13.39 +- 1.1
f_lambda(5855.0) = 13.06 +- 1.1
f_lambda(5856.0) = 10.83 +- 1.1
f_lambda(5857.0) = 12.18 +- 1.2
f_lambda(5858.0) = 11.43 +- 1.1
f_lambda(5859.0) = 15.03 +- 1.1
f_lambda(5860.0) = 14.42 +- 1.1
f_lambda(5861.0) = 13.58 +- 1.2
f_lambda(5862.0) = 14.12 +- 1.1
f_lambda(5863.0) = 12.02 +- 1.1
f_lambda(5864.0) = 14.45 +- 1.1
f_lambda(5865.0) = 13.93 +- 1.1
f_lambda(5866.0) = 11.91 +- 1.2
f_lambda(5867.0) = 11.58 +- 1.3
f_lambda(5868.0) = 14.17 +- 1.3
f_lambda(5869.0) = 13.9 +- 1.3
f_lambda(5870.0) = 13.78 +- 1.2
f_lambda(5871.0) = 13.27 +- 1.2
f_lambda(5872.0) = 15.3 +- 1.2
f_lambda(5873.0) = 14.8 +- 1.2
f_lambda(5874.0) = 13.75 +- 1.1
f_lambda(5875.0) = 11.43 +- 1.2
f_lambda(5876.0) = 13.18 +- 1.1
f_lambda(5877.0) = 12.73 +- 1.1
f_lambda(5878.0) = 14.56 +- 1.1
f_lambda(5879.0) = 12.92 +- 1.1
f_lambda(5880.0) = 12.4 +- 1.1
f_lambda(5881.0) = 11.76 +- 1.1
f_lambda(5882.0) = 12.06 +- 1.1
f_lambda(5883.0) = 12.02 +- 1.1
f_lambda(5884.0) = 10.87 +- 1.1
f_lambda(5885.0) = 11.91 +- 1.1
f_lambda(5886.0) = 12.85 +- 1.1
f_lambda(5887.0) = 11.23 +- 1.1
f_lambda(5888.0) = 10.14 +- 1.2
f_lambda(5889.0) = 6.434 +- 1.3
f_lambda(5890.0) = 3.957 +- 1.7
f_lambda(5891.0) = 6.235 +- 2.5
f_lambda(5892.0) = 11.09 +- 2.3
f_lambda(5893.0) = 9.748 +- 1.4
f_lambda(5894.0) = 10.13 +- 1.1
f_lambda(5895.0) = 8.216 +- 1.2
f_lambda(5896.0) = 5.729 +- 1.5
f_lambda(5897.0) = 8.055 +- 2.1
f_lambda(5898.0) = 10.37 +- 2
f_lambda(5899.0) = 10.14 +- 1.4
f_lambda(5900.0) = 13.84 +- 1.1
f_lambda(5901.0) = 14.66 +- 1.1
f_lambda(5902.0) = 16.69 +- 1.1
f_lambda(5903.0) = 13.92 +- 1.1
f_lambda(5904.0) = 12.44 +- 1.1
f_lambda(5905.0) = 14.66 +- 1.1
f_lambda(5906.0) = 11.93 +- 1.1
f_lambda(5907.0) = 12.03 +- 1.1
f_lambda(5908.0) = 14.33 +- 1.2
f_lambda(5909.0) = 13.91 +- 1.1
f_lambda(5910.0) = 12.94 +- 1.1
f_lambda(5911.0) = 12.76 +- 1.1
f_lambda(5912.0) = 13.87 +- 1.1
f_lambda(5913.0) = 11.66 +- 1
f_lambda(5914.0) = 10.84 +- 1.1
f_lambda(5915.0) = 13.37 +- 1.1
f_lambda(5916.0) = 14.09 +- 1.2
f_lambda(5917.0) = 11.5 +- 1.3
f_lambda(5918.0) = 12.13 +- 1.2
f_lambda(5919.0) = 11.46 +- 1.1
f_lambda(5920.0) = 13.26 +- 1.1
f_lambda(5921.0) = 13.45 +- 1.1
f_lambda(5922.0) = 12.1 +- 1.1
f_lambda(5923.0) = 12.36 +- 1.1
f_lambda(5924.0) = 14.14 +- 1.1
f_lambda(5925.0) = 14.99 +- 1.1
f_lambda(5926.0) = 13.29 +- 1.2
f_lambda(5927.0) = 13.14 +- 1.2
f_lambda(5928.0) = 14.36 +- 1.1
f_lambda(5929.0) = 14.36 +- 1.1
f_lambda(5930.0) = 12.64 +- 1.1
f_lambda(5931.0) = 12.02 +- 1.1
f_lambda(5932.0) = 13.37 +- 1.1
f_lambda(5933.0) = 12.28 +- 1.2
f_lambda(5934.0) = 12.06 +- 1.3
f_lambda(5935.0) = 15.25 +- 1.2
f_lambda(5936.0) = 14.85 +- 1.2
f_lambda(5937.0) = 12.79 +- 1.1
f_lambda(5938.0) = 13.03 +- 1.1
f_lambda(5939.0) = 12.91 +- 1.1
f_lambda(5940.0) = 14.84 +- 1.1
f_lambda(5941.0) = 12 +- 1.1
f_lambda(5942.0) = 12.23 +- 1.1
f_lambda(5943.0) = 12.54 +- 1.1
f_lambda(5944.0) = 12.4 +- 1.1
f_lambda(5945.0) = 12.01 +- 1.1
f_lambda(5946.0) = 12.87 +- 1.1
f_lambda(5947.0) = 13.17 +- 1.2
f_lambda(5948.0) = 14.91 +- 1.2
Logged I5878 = 3.2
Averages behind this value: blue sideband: 13.4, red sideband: 13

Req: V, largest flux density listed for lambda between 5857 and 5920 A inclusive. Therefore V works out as 16.69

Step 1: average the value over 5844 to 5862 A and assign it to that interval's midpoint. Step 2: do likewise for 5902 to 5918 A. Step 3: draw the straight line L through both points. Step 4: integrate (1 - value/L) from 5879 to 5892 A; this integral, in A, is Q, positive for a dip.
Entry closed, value 2.88 A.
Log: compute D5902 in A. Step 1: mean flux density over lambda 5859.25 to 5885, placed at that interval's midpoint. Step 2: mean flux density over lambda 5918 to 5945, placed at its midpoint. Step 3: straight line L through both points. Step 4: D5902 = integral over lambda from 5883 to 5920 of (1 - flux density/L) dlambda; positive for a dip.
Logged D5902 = 4.8 A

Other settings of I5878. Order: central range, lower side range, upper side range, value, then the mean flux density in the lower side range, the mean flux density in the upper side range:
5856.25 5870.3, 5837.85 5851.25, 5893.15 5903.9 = -0.4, 13.8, 11.2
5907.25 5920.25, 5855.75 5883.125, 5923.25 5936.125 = 0.7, 13.2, 13.5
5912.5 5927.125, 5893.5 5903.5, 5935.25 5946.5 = -0.8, 11.2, 13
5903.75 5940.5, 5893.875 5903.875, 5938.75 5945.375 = -3.3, 11.3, 12.7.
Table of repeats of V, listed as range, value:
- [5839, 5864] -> 15.82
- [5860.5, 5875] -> 15.3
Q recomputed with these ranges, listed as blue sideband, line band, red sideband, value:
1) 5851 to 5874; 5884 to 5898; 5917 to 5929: 4.49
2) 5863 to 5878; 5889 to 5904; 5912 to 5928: 3.40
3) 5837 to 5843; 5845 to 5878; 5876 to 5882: -0.16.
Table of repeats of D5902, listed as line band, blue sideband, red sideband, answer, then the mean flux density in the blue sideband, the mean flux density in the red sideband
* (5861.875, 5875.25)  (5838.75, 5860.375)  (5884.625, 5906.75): -1.2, 13.5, 10.7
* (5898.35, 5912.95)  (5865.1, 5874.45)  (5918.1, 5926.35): -0.1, 13.6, 13.1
